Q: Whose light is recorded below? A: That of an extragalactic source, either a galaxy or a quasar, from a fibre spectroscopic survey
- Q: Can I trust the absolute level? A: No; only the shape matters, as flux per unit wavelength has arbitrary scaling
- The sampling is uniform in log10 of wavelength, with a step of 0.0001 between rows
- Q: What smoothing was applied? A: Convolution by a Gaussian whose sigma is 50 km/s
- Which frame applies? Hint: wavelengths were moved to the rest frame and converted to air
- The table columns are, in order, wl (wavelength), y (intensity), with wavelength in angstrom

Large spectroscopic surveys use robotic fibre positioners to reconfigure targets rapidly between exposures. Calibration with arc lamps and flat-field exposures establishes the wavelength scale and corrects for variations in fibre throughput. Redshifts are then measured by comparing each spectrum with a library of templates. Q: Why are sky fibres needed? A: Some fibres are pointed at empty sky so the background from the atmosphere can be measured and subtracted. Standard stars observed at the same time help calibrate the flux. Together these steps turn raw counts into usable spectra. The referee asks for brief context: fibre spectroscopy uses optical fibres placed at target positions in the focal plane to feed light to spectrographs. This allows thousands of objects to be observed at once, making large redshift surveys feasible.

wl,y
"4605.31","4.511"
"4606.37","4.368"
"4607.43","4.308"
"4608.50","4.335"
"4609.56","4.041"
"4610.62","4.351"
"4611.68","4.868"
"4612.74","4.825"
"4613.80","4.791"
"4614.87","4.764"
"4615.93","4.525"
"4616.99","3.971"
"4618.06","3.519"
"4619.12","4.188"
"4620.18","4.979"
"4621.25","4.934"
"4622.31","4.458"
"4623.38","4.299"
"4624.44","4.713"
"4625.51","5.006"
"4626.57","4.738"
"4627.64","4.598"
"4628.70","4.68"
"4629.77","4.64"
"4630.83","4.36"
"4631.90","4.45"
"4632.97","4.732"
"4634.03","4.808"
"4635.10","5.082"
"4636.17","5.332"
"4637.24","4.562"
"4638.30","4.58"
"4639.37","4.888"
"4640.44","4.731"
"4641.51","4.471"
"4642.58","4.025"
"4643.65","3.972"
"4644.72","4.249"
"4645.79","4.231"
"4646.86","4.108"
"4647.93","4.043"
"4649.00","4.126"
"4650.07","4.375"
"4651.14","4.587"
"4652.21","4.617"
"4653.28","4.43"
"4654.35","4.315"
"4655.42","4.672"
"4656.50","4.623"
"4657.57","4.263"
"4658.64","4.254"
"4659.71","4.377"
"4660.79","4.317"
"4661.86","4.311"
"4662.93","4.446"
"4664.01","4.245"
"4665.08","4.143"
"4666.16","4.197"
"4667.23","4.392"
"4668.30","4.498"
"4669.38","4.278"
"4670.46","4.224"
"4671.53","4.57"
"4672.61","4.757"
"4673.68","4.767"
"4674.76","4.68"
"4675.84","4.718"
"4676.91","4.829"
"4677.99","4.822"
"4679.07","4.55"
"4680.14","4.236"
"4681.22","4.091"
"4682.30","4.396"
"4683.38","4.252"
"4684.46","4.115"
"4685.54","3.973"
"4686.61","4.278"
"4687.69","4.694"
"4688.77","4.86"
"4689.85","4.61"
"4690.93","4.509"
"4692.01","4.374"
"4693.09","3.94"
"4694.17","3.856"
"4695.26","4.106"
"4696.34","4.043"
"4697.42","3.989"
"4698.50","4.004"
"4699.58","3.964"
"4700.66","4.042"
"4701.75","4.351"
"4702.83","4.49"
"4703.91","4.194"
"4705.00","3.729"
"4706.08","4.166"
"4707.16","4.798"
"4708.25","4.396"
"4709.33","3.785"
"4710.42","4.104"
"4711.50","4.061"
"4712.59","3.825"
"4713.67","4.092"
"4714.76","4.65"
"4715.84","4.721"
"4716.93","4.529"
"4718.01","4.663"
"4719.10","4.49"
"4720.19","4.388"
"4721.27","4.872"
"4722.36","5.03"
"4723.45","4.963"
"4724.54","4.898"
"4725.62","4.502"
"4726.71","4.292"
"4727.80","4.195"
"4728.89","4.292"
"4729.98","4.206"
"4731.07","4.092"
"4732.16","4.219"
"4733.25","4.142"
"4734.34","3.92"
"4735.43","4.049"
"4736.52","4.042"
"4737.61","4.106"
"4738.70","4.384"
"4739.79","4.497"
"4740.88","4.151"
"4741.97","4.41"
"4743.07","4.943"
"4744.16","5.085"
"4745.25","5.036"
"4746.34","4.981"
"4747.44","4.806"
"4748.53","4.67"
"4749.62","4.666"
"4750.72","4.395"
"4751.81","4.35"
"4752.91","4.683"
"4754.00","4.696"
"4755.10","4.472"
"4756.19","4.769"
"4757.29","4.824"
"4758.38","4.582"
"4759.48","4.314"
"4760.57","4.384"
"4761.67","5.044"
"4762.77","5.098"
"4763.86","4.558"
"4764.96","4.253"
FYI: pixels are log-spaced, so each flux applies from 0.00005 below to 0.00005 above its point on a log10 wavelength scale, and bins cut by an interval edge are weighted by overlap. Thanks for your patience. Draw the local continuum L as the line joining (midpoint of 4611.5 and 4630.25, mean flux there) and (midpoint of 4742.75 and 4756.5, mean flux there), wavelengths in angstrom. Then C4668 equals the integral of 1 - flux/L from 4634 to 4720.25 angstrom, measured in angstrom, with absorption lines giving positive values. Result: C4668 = 5.08 angstrom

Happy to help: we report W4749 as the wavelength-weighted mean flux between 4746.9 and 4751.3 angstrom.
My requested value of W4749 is 4.64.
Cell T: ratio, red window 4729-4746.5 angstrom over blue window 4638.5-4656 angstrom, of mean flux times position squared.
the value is 1.04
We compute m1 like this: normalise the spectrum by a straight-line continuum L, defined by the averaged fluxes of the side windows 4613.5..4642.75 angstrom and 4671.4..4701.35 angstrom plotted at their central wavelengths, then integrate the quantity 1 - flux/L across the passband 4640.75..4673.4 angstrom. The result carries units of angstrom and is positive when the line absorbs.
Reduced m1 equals 1.0 angstrom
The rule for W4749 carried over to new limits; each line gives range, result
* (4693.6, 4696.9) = 3.99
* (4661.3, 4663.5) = 4.38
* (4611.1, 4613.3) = 4.85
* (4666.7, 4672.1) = 4.39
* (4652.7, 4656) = 4.47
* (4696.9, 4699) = 4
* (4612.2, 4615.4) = 4.79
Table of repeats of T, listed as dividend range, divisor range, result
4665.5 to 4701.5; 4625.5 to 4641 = 0.94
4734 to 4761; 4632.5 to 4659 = 1.06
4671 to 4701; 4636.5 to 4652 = 1.02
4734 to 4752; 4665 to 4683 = 1.04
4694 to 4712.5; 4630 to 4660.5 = 0.94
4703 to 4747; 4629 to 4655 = 1.02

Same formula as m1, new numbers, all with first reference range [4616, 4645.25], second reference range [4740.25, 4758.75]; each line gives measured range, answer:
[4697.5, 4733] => 2.3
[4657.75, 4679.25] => 0.6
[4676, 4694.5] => 0.9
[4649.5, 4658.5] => 0.2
